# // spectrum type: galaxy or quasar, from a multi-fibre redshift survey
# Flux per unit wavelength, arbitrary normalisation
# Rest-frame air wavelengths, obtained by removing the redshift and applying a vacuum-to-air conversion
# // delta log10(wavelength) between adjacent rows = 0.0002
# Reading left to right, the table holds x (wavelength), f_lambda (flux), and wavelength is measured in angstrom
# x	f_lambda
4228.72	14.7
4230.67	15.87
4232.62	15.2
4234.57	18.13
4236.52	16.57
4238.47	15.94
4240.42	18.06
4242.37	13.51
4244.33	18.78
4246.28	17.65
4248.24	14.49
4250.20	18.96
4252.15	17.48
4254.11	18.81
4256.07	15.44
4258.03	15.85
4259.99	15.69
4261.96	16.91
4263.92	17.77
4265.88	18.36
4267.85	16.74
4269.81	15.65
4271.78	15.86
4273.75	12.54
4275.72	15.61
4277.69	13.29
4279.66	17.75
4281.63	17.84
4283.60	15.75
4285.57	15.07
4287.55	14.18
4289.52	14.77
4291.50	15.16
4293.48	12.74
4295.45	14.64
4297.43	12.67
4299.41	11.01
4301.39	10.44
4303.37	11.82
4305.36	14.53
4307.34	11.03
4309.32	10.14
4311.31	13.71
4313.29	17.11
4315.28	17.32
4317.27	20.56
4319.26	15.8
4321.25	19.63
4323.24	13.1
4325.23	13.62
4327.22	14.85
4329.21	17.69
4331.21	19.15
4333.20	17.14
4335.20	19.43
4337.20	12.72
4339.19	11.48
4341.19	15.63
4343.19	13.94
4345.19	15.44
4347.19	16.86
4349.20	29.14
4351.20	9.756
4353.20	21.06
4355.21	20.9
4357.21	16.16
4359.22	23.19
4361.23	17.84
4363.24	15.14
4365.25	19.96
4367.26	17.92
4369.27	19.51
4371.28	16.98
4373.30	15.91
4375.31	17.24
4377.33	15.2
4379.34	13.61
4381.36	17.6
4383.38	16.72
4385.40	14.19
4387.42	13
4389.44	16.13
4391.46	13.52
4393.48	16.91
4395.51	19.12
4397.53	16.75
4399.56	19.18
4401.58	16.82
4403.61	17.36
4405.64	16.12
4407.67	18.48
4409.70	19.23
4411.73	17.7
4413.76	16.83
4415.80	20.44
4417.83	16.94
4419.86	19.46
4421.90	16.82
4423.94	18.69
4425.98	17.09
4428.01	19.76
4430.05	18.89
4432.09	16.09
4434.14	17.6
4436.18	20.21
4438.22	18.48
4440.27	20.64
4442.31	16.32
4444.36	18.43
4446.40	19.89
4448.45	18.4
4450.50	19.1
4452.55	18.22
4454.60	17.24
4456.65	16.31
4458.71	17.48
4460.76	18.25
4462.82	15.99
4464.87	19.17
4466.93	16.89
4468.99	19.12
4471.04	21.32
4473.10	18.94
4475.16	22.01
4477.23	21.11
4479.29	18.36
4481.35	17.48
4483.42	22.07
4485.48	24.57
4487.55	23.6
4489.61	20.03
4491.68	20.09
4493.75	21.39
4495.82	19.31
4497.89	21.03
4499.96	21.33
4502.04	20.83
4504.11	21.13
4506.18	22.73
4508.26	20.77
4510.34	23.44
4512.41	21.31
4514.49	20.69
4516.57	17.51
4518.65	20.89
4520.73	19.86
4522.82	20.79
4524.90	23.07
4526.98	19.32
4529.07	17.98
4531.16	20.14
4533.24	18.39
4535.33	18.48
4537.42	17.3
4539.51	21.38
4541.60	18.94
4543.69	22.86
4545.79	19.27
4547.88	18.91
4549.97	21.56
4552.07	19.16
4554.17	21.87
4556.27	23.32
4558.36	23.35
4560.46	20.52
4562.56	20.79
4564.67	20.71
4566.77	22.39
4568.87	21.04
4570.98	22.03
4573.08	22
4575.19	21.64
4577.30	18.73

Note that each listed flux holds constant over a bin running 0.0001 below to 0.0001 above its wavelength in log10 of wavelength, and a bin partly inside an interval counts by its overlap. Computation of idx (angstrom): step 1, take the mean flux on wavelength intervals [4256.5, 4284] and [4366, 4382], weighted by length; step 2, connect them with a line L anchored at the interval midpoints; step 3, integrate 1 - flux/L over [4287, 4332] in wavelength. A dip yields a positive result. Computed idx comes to 4.9 angstrom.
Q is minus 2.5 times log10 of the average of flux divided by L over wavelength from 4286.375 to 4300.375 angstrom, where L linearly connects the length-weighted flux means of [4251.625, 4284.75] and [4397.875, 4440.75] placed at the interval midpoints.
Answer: 0.22 mag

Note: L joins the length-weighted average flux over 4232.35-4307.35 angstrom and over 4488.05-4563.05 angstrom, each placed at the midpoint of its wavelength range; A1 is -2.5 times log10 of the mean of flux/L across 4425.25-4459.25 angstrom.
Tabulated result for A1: 0.04 mag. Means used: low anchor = 15.5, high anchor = 20.6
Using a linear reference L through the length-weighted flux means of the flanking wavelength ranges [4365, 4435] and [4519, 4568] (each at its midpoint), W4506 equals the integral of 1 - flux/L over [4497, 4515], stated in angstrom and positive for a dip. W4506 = -1.7 angstrom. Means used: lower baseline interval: 17.2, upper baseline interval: 20.5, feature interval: 21.5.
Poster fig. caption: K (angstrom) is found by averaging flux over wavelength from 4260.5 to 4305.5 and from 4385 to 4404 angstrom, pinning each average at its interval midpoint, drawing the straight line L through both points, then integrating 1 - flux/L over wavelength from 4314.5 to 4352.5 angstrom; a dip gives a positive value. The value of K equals -2.5 angstrom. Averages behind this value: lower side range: 14.8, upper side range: 16.3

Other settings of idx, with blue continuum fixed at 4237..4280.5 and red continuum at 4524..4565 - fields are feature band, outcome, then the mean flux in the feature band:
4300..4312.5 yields 3.7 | 12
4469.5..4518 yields -3.1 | 20.9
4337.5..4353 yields 1.3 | 16.2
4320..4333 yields 0.7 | 16.4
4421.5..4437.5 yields 0.5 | 18.2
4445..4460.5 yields 0.8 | 18.1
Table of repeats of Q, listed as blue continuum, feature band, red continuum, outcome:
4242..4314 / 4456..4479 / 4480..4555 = 0.03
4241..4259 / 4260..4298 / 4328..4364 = 0.10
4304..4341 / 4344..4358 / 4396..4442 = -0.14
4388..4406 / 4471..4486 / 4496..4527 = -0.04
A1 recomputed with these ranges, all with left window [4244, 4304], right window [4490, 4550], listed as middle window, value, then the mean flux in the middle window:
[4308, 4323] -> 0.02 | 16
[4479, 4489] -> -0.09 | 21.4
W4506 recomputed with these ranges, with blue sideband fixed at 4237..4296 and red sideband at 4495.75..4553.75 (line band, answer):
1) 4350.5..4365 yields -0.36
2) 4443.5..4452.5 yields 0.08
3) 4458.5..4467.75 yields 0.83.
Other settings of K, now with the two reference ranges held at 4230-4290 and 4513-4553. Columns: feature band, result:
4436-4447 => -0.13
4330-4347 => 1.58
